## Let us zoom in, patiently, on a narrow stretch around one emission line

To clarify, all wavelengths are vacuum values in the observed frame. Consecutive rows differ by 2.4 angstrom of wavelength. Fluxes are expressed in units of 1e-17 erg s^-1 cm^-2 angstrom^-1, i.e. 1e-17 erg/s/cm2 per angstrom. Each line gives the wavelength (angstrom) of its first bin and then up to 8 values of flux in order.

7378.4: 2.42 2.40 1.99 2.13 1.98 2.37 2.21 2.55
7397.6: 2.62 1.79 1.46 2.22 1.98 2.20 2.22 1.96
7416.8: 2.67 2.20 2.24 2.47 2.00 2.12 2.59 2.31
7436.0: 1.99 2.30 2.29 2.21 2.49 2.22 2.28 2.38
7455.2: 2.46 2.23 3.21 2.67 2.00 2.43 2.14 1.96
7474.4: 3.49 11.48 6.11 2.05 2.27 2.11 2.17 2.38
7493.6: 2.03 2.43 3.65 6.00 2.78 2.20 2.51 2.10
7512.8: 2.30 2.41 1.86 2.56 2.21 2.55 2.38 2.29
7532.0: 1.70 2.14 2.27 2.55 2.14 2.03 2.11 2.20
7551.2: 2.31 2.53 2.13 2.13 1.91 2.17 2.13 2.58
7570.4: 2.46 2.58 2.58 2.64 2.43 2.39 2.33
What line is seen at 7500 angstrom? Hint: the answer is [N II]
